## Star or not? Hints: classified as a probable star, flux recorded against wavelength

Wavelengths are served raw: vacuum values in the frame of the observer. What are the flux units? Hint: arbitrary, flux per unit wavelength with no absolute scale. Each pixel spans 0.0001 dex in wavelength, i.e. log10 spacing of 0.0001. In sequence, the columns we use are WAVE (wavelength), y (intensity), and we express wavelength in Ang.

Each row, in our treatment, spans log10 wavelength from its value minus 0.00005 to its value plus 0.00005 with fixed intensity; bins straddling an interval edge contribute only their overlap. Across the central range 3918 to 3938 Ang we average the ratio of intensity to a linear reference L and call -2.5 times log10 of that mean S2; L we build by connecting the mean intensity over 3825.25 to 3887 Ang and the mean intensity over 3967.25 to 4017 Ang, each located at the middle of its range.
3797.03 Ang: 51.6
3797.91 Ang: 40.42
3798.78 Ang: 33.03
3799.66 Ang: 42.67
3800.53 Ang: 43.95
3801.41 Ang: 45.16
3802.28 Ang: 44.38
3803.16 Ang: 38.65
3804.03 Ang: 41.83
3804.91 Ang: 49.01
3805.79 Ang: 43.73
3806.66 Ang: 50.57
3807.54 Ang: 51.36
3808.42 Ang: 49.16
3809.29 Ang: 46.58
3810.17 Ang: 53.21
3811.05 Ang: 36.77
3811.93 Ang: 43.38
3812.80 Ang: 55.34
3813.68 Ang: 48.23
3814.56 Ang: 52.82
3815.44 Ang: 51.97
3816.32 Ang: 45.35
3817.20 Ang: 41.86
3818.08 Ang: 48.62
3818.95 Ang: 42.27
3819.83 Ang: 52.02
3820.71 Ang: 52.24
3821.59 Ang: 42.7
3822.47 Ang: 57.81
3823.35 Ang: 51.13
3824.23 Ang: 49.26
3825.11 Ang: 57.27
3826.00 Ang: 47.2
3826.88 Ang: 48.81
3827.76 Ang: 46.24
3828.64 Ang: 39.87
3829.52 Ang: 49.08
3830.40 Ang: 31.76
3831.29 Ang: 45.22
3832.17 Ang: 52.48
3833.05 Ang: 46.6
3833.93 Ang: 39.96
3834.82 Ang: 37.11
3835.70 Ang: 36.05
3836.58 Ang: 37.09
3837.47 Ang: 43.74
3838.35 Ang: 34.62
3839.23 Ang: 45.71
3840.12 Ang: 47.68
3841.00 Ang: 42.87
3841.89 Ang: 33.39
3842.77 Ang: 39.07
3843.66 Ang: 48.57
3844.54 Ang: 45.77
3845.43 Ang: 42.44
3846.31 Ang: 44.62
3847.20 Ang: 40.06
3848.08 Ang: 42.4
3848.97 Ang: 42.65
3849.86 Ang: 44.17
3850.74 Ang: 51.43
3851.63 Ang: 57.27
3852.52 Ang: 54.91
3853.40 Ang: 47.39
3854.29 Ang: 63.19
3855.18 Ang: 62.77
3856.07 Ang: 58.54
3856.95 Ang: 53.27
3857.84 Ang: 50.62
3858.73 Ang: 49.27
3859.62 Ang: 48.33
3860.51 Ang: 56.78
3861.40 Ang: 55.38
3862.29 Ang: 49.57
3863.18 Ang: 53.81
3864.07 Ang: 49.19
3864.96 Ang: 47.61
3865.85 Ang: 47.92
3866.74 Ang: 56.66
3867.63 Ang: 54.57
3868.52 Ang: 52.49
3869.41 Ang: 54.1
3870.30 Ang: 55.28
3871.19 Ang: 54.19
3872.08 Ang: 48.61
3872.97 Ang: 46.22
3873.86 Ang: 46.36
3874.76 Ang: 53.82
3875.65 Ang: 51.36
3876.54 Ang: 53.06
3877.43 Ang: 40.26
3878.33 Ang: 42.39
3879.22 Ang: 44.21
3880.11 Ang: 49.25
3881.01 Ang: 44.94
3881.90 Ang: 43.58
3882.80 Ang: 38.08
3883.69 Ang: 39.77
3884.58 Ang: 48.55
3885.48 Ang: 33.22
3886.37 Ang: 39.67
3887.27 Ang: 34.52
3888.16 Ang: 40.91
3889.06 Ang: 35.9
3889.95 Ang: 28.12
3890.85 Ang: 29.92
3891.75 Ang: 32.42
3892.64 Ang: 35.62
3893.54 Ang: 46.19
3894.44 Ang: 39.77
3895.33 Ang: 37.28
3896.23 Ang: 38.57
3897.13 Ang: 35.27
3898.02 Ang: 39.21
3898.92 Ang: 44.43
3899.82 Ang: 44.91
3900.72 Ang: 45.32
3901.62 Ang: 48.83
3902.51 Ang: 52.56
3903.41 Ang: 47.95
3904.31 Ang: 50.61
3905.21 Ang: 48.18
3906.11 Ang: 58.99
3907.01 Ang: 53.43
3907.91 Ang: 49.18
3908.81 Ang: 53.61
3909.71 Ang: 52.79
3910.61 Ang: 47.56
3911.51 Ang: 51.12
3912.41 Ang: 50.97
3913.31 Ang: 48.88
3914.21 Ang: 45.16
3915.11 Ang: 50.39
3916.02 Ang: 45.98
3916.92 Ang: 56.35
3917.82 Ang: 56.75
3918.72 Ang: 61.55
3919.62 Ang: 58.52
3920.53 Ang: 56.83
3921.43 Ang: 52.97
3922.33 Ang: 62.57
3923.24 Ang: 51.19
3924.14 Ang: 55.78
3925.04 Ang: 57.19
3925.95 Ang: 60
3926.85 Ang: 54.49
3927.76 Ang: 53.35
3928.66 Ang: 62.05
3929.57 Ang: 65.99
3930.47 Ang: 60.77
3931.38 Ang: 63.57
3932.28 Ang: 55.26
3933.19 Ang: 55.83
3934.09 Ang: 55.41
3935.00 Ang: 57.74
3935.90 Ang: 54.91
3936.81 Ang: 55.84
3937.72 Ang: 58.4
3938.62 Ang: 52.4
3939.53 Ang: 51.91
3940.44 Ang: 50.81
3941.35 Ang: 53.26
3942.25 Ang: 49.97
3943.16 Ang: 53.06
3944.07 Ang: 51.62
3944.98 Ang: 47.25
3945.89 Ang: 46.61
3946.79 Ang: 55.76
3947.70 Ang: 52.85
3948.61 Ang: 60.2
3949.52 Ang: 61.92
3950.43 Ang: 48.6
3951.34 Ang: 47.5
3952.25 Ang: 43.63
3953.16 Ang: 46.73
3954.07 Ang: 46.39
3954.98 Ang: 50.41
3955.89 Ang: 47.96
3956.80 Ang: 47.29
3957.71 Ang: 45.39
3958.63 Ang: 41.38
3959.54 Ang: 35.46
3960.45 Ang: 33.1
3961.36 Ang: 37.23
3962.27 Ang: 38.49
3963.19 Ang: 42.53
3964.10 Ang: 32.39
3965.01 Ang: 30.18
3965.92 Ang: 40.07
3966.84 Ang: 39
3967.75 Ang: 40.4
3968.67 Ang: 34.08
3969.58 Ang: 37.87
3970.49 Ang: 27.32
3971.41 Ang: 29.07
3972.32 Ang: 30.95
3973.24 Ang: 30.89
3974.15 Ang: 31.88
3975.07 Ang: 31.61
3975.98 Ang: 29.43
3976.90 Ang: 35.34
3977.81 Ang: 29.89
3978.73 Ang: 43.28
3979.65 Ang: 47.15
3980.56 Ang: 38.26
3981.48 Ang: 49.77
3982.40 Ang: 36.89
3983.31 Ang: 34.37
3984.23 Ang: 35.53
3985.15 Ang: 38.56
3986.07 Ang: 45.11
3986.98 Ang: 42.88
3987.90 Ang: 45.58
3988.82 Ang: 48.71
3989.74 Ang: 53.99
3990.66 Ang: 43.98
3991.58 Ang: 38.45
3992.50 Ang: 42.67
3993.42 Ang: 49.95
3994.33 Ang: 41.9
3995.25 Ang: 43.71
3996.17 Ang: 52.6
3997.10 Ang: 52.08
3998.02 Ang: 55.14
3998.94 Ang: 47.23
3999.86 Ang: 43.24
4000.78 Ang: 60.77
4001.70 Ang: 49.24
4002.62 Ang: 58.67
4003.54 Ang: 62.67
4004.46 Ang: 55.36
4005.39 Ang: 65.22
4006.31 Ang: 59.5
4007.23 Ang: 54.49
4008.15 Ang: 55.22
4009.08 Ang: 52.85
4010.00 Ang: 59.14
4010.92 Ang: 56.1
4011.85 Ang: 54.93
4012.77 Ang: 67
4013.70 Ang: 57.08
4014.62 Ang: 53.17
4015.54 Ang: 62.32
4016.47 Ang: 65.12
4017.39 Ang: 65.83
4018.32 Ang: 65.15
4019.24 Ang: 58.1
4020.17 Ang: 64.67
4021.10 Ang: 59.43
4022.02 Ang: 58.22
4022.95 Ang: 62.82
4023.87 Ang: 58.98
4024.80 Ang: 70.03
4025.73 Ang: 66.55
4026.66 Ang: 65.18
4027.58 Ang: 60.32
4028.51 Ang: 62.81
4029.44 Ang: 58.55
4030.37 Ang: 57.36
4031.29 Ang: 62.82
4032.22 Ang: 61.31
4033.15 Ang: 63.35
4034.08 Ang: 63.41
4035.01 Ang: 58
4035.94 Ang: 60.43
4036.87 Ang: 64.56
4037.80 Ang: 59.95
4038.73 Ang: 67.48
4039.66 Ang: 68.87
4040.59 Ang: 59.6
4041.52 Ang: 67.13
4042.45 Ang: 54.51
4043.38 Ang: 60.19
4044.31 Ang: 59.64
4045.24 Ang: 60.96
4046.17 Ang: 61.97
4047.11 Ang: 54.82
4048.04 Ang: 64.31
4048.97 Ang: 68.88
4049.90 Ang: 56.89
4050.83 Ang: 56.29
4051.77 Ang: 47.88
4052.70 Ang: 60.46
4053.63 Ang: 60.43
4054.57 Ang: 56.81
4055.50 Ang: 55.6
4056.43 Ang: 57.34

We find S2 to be -0.23 mag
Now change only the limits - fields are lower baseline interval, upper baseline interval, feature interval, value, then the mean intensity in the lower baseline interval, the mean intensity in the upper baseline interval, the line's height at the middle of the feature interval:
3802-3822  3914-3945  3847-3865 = -0.03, 47.1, 55.5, 50.2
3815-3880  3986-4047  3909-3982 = 0.12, 47.9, 57.4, 53.4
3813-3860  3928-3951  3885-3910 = 0.21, 46.9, 55.2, 51.9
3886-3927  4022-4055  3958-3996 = 0.38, 47.6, 61.2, 54.8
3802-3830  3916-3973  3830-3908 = 0.06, 47.8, 49.3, 48.4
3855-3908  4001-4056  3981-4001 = 0.24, 46.4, 60.3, 56.8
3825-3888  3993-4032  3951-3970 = 0.31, 46.9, 57.9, 54.3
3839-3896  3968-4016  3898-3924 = -0.12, 46.3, 46.2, 46.3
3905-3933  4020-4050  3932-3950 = 0.04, 54.9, 62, 56.3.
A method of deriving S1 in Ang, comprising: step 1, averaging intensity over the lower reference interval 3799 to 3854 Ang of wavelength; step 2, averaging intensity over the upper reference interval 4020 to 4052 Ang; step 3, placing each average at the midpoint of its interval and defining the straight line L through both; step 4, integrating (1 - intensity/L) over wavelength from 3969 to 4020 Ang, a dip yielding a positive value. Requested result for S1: 9.4 Ang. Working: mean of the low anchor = 45.7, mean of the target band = 47.8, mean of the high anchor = 61.4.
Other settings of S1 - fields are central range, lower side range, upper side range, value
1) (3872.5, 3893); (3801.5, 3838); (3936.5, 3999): 1.7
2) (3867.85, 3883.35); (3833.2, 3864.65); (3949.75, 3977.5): -1.0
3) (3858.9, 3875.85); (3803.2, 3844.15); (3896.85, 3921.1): -1.3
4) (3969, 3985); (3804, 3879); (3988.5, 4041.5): 5.8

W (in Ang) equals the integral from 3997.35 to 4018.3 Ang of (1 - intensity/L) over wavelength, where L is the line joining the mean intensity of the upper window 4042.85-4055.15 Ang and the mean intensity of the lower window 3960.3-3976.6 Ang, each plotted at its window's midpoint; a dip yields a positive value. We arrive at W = -4.9 Ang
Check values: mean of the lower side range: 34.3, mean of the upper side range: 59.1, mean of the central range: 57.4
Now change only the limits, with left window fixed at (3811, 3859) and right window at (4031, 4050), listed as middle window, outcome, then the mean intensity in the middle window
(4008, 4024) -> 0.1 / 59.9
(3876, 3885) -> 1.0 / 44.5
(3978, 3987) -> 2.6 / 40.8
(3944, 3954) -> 0.8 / 51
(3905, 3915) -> 0.3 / 51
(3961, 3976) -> 5.9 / 34.4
